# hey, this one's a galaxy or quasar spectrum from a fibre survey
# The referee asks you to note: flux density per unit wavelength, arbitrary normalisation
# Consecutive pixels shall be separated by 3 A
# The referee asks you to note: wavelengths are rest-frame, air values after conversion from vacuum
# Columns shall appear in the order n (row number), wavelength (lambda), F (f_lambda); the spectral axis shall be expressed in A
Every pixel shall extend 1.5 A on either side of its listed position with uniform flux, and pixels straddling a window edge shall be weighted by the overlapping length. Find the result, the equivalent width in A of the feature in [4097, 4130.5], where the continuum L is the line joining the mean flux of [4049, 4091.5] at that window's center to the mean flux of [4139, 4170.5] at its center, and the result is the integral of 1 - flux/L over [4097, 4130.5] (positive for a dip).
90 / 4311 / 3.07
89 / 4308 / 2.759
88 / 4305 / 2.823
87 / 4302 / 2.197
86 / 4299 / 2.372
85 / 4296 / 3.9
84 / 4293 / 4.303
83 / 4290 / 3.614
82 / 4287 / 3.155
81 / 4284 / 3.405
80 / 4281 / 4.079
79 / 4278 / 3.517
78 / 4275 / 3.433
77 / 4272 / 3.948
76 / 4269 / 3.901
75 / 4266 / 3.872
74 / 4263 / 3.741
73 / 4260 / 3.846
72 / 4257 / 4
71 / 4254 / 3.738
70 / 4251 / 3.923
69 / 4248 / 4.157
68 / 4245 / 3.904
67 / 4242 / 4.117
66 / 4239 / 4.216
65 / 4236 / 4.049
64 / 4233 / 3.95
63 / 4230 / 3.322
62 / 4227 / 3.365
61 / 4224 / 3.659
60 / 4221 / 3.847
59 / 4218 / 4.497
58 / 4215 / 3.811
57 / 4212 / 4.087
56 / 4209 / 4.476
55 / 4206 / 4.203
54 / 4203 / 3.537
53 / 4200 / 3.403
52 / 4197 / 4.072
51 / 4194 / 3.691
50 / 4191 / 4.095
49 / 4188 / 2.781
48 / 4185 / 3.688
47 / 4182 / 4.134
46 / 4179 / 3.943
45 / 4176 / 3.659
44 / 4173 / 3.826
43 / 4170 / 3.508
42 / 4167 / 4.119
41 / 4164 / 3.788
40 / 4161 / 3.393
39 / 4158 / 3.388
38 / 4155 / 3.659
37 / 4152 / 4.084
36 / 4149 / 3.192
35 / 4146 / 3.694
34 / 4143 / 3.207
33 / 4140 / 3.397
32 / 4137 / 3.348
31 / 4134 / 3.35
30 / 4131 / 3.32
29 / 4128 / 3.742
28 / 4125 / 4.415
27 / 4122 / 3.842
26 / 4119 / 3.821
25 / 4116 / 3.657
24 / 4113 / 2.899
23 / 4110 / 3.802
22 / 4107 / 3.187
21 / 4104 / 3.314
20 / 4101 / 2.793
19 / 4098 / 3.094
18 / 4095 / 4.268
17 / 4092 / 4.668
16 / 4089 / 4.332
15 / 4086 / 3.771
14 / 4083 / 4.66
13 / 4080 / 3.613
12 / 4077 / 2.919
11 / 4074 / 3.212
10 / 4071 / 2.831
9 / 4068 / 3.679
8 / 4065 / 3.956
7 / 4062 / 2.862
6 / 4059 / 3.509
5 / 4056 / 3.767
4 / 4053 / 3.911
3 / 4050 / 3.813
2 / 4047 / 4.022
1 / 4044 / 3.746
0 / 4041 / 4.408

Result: 1.0 A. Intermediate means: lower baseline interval 3.65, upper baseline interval 3.59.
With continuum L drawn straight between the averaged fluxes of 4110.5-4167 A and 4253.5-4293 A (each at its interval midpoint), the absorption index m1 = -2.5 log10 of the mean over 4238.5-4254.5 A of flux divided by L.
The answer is -0.09 mag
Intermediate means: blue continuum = 3.59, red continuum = 3.73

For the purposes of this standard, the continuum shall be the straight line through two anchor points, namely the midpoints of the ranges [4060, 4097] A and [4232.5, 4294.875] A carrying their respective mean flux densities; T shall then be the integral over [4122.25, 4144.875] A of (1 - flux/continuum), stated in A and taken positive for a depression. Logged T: 1.2 A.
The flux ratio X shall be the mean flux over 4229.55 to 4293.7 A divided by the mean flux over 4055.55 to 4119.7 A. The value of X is 1.1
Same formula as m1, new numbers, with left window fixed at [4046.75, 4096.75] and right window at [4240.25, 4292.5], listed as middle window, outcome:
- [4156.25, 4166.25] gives 0.06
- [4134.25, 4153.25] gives 0.09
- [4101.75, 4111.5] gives 0.11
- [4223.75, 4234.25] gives 0.07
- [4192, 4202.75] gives 0.02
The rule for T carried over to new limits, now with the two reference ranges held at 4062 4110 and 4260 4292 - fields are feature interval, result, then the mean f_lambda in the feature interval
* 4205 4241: -2.9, 3.96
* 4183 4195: 0.2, 3.58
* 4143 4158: 0.2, 3.59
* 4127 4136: 0.4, 3.45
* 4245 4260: -1.1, 3.94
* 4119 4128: -1.0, 4.01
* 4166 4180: -0.6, 3.8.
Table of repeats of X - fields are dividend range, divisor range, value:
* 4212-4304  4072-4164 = 1.04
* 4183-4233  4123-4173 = 1.05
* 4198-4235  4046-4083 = 1.09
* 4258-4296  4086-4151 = 1.04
